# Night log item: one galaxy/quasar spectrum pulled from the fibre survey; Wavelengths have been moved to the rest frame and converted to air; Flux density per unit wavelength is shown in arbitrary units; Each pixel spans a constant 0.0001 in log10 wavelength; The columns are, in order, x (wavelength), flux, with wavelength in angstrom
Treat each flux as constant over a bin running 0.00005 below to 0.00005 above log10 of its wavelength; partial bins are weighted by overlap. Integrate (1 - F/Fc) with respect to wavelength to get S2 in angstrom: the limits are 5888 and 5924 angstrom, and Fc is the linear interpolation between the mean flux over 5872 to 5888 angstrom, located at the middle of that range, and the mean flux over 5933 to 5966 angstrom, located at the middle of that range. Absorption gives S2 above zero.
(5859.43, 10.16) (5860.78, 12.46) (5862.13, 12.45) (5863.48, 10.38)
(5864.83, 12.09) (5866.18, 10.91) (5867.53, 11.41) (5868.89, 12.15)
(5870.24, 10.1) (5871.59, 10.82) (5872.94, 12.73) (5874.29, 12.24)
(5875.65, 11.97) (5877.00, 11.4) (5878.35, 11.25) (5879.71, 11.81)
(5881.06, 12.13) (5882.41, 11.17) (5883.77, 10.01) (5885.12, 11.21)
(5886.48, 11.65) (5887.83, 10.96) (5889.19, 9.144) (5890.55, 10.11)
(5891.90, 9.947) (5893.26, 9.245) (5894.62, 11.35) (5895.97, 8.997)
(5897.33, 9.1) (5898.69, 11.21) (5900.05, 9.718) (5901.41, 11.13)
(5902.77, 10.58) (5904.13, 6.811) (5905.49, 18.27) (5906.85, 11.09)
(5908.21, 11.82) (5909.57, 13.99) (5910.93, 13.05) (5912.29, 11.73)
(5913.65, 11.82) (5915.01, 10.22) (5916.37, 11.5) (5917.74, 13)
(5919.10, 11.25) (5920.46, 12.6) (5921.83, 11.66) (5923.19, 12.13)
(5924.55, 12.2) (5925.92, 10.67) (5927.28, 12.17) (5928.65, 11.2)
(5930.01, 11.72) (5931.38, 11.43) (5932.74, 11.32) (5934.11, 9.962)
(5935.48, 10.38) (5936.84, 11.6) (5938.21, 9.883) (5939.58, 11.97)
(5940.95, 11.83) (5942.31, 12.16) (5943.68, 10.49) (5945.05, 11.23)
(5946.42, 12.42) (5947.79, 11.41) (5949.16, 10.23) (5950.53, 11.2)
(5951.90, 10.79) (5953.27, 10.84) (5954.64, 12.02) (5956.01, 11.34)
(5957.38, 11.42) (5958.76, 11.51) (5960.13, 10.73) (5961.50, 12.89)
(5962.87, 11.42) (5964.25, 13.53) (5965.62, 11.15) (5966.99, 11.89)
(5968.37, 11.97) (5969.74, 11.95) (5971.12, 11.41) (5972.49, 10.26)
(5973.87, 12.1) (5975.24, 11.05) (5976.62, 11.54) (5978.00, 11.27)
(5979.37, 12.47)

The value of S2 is 0.8 angstrom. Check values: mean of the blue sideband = 11.6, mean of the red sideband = 11.4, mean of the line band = 11.2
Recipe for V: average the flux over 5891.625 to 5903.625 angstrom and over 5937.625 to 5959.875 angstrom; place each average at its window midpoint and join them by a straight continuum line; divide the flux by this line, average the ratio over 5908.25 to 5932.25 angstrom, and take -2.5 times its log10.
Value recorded -0.12 mag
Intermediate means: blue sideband 10.1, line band 11.9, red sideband 11.3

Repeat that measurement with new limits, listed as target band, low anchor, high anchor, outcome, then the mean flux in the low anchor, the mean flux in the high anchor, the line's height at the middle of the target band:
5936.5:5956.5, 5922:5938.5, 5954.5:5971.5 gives 0.02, 11.3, 11.8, 11.5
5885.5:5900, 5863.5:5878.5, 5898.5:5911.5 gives 0.15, 11.5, 11.8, 11.7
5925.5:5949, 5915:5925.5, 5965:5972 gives 0.05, 11.9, 11.6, 11.8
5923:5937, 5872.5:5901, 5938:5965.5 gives 0.00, 10.8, 11.5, 11.3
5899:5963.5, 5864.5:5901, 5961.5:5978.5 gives -0.02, 10.9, 11.7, 11.3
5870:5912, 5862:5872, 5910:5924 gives 0.04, 11.2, 11.9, 11.6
